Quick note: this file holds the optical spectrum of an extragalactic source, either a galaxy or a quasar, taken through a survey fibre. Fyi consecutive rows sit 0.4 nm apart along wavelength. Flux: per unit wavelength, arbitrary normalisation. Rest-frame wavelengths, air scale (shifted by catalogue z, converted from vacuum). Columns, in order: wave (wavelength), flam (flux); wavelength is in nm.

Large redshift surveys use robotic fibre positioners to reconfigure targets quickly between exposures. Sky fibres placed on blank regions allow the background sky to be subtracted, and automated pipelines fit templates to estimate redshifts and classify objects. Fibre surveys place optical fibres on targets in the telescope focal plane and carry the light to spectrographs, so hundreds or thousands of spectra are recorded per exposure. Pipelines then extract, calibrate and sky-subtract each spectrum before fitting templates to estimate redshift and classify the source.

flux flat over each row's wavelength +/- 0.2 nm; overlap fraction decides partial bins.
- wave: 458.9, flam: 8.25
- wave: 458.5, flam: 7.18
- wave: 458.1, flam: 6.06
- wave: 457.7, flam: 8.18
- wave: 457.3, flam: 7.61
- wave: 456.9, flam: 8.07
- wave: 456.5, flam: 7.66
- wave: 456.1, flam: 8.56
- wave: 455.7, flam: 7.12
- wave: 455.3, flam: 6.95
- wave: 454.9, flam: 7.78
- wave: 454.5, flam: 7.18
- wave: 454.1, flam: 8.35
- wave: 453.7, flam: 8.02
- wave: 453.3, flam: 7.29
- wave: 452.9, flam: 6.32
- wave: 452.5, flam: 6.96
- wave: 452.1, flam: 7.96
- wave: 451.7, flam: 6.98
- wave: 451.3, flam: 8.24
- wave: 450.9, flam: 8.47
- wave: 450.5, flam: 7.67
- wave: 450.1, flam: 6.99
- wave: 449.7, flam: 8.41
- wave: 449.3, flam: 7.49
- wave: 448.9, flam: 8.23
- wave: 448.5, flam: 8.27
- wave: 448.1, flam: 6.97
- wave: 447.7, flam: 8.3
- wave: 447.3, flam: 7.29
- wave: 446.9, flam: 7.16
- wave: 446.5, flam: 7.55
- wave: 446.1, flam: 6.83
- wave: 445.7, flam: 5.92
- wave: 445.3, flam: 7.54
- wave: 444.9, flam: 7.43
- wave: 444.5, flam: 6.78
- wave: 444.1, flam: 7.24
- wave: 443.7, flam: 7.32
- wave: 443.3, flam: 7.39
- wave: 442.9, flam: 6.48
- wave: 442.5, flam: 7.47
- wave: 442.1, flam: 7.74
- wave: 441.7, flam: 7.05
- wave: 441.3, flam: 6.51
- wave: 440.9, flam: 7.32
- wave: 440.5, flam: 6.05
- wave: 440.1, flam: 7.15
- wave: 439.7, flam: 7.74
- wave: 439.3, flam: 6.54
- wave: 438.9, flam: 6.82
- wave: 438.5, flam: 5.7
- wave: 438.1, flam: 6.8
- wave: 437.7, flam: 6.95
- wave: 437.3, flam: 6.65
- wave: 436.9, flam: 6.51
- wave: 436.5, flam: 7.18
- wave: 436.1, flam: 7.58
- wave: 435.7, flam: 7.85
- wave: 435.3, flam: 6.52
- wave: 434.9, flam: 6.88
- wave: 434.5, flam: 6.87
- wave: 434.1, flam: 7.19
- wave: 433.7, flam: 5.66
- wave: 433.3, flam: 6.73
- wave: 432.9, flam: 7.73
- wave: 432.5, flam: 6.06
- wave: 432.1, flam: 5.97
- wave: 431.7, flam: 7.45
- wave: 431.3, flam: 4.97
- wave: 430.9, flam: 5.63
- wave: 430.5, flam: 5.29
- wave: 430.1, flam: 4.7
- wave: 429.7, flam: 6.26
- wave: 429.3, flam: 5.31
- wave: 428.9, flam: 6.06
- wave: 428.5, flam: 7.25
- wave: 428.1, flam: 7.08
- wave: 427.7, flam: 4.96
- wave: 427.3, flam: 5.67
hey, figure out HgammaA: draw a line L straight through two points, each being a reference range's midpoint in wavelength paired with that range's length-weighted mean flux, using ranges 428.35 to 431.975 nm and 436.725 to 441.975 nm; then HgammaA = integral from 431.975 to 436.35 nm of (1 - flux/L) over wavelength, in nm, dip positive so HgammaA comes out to -0.40 nm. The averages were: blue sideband 5.86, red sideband 6.77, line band 6.84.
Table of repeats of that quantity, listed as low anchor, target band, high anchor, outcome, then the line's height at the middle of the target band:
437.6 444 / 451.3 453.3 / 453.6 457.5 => 0.09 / 7.55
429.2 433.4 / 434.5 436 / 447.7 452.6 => -0.17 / 6.38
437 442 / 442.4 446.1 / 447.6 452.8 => 0.08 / 7.2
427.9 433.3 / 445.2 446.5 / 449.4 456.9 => 0.06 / 7.14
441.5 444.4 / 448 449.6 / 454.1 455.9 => -0.12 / 7.3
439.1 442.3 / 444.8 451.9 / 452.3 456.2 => -0.29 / 7.25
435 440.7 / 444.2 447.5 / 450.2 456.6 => 0.08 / 7.23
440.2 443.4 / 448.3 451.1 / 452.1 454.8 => -0.25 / 7.28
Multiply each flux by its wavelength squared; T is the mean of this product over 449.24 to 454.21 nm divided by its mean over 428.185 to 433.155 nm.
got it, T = 1.38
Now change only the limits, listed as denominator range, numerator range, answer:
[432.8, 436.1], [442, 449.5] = 1.11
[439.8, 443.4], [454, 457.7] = 1.17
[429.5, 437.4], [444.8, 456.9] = 1.26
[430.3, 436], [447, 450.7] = 1.27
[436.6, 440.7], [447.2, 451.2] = 1.23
